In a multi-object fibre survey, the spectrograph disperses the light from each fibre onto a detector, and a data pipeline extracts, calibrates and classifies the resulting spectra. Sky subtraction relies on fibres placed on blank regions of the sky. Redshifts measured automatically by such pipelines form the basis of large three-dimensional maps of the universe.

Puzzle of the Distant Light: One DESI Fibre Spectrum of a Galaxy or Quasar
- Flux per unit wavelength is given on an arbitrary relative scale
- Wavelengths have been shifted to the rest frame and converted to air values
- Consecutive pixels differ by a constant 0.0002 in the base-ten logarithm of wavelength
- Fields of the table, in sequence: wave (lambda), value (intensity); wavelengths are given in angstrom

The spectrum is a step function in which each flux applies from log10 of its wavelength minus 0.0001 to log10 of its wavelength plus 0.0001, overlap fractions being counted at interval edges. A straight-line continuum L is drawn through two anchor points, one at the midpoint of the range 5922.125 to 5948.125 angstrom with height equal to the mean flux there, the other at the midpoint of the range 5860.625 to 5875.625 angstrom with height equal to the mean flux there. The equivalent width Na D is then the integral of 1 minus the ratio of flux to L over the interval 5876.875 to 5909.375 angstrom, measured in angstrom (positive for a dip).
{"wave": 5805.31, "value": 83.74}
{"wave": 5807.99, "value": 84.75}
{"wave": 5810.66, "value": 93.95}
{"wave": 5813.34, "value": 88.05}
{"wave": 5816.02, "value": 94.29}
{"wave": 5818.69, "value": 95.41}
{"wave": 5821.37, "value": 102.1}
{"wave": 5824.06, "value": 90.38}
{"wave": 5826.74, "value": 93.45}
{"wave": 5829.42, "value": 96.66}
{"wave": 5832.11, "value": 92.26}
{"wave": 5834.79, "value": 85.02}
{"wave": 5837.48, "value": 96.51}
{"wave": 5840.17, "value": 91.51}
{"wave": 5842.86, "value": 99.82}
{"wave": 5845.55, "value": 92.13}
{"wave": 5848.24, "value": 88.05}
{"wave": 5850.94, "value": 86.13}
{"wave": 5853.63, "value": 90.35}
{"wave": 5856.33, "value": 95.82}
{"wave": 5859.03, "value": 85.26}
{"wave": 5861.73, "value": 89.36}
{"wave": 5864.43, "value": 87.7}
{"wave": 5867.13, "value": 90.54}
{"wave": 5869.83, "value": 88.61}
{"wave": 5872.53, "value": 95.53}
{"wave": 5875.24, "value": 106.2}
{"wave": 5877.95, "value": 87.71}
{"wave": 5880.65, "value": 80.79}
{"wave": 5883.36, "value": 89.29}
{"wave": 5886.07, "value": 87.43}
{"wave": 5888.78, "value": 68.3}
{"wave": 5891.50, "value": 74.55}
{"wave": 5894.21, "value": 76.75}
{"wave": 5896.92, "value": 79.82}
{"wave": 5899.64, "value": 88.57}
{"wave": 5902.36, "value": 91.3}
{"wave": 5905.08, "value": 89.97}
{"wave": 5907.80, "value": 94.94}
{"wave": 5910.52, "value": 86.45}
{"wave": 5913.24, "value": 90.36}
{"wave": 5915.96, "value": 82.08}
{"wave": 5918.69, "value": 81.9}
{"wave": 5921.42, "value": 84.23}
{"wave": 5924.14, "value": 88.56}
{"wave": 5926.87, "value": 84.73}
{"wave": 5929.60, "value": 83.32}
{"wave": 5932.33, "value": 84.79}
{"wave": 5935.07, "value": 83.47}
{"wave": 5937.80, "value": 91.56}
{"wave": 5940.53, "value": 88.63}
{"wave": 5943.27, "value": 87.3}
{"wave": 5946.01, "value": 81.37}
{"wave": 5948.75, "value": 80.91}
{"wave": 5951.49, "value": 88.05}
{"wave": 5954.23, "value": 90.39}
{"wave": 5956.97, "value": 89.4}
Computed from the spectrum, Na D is 2.1 angstrom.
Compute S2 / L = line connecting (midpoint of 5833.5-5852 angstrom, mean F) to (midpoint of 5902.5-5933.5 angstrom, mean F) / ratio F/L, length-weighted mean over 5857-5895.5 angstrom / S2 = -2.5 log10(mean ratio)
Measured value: 0.035 mag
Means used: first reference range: 91.4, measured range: 86.5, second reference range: 86.7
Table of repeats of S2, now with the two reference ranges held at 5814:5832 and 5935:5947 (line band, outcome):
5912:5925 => 0.040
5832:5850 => 0.019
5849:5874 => 0.028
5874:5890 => 0.053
